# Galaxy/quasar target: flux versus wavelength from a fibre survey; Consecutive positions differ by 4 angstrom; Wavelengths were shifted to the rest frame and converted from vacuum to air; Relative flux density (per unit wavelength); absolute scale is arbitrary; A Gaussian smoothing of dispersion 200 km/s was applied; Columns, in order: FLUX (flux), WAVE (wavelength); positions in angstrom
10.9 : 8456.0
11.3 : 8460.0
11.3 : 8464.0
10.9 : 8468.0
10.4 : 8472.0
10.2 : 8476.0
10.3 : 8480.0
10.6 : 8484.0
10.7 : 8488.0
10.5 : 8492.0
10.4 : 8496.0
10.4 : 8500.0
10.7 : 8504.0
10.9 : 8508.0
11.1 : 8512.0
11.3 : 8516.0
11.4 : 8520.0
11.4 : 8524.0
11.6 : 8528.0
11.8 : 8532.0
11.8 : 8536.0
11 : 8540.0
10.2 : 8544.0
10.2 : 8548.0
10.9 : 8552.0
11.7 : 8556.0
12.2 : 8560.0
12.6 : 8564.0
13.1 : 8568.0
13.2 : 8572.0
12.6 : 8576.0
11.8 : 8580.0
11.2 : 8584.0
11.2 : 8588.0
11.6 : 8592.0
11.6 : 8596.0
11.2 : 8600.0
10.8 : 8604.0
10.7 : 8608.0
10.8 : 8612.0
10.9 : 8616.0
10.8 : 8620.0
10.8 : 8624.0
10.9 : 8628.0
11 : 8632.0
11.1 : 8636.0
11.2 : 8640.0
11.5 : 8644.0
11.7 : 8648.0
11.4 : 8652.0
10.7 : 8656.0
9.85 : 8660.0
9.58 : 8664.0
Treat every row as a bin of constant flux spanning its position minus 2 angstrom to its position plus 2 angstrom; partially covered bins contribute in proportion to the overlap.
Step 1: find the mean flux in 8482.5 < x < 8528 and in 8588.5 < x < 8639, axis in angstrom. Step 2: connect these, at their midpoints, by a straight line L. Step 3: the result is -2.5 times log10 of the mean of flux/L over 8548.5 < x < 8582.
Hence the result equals -0.11 mag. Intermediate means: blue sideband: 10.9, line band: 12.2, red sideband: 11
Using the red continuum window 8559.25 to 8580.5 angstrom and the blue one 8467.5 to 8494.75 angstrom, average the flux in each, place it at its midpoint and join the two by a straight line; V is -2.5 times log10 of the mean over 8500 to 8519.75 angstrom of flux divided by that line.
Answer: 0.02 mag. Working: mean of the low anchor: 10.5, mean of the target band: 11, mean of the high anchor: 12.7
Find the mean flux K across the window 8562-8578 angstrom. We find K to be 12.9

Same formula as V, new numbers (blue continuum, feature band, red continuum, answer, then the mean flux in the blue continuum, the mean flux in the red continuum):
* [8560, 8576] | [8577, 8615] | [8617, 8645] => 0.07 mag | 12.8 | 11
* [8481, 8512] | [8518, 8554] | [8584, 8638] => -0.04 mag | 10.6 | 11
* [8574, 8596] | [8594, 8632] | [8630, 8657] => 0.05 mag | 11.7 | 11.2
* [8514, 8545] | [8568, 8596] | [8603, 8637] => -0.09 mag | 11.3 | 10.9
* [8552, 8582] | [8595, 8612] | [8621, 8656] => 0.07 mag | 12.4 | 11.2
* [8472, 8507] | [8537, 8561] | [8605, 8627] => -0.04 mag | 10.5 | 10.8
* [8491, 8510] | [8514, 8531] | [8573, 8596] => -0.05 mag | 10.6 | 11.7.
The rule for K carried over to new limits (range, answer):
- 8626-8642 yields 11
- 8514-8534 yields 11.5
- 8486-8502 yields 10.5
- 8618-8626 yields 10.8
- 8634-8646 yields 11.3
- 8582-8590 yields 11.2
